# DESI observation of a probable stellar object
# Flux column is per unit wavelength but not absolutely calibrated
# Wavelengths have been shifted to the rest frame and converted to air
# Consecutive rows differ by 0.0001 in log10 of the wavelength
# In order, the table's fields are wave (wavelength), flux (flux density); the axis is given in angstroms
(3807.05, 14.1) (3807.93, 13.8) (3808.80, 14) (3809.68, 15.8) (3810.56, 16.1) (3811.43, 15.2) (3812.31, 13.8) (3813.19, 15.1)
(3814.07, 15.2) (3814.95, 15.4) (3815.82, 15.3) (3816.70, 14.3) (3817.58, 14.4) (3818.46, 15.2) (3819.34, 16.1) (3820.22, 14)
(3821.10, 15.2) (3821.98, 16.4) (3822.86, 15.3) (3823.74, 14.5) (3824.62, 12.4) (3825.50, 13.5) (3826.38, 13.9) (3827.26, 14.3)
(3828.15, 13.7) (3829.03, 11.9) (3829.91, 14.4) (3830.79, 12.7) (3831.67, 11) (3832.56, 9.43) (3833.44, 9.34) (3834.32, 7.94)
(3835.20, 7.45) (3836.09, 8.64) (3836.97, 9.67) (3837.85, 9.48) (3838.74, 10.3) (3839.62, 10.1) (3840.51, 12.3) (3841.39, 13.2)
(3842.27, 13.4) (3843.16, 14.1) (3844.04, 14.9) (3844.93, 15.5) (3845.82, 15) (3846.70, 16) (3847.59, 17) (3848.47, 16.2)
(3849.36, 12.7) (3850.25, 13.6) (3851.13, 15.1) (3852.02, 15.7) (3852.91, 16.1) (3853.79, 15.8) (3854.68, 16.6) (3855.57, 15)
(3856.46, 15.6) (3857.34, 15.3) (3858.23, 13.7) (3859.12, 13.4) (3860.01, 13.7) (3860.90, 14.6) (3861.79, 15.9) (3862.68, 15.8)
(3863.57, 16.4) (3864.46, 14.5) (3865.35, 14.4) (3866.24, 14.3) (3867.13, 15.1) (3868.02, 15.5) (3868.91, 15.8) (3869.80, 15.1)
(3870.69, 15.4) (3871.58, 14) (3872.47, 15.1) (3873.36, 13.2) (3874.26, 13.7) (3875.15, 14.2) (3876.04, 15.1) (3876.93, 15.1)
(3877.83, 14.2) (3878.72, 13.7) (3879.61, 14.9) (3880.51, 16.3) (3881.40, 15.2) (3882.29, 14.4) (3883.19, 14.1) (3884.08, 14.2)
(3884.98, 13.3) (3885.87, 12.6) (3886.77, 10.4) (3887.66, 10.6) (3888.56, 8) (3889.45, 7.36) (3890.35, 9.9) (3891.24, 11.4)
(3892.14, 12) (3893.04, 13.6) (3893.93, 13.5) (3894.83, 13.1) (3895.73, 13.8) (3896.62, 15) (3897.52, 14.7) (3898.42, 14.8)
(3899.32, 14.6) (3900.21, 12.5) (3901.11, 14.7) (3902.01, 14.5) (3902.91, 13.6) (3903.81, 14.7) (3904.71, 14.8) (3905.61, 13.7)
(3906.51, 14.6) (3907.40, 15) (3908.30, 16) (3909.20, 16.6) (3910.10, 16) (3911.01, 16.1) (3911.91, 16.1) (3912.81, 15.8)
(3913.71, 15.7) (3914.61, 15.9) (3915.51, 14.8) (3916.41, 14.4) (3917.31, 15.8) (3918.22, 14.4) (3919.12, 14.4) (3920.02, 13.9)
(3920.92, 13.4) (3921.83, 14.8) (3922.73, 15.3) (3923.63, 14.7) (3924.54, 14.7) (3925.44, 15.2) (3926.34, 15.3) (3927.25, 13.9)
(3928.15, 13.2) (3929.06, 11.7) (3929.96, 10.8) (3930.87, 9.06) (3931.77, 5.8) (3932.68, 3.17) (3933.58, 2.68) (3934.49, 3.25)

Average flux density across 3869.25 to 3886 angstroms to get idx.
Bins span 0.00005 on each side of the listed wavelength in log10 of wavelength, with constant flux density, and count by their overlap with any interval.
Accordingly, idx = 14.5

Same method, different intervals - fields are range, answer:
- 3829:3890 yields 13.6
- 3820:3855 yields 13.2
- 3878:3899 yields 12.9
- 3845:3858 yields 15.4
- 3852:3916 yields 14.3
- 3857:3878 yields 14.7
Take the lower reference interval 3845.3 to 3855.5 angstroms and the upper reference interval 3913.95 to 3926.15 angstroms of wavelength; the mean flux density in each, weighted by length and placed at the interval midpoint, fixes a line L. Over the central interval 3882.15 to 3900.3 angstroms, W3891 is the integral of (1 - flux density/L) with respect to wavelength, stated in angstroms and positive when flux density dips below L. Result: 3.0 angstroms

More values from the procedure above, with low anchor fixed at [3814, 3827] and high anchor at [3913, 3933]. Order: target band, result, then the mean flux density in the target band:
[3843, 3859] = -1.0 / 15.2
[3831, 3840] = 3.2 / 9.42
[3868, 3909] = 0.1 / 13.7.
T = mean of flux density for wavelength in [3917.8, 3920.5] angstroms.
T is 14.3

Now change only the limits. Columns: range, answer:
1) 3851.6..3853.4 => 15.9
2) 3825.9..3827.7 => 14.1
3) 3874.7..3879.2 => 14.5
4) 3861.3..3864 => 16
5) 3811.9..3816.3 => 15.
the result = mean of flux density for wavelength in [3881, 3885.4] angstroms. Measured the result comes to 14.2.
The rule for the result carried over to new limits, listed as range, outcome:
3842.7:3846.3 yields 14.9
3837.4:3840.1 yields 9.97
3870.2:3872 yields 14.7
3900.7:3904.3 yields 14.4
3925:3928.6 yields 14.4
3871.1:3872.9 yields 14.6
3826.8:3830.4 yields 13.6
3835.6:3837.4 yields 9.09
